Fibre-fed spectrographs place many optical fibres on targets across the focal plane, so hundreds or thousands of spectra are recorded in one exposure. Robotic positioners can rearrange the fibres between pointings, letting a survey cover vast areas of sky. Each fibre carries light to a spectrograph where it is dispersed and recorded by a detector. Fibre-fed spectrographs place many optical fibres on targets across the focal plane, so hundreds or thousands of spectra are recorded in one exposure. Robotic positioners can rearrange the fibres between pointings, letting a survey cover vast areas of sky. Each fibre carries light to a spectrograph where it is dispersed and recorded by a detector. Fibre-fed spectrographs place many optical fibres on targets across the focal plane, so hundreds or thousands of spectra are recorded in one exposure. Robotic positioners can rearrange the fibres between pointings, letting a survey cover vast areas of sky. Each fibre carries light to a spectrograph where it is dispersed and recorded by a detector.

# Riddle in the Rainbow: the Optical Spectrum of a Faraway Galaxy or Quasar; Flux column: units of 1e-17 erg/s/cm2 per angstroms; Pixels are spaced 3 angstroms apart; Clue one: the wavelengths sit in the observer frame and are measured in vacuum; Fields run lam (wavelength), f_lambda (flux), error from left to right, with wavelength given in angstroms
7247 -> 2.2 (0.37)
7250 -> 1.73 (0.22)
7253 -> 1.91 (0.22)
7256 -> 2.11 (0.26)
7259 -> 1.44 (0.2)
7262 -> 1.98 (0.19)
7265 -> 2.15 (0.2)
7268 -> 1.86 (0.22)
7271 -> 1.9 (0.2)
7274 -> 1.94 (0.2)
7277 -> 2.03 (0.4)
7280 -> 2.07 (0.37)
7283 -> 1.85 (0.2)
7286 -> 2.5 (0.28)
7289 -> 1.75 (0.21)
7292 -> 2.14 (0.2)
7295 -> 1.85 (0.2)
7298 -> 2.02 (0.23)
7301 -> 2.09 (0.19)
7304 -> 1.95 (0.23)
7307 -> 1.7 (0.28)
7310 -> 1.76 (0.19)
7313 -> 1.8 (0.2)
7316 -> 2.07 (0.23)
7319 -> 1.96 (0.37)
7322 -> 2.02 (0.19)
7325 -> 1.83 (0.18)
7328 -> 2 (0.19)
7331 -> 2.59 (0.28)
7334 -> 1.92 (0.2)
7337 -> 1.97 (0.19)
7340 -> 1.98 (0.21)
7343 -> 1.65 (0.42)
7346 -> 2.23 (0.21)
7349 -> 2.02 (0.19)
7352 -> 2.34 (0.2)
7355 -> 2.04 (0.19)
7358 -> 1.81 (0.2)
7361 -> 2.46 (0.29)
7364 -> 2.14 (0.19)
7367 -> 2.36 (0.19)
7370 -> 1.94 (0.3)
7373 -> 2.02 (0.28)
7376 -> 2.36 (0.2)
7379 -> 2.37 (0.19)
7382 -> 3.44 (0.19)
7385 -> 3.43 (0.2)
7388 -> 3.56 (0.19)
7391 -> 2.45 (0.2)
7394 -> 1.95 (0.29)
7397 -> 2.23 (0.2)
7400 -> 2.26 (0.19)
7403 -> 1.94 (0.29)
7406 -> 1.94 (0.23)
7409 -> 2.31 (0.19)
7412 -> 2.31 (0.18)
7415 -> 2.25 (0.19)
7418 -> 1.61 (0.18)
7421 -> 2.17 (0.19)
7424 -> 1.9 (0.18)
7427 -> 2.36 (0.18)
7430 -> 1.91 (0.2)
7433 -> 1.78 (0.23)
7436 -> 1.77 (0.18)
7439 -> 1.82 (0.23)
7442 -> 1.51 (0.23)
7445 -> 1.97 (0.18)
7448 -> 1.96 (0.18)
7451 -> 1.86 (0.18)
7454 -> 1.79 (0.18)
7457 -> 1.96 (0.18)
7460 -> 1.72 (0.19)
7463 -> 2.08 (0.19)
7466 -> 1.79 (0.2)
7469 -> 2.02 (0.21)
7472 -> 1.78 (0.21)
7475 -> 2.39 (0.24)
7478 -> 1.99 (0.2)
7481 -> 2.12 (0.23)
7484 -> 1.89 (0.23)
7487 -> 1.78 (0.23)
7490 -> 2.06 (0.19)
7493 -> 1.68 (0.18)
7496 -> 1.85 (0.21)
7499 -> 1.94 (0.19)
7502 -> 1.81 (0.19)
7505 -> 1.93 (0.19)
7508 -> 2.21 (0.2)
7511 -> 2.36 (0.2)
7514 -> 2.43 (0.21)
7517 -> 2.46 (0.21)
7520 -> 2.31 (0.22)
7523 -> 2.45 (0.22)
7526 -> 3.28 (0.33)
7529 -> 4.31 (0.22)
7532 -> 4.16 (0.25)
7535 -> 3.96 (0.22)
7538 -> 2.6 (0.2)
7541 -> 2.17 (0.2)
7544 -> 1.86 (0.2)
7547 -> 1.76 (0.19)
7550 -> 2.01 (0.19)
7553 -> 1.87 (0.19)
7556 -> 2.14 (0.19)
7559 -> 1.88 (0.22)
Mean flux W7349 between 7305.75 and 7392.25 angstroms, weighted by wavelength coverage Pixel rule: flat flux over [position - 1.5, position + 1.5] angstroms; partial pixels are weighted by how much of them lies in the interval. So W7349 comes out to 2.22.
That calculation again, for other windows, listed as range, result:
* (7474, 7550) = 2.38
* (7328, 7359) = 2.06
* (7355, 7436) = 2.27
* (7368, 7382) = 2.31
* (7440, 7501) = 1.91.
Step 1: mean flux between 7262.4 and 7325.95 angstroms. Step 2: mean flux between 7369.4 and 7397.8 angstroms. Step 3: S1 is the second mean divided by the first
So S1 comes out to 1.32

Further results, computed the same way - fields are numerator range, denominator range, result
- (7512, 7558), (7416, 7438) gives 1.37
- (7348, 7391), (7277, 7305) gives 1.21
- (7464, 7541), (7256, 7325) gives 1.22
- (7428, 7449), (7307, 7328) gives 0.96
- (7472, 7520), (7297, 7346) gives 1.05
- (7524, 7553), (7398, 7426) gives 1.36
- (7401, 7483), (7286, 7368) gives 0.97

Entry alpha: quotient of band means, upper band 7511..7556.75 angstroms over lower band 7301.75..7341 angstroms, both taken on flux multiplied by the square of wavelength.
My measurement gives 1.43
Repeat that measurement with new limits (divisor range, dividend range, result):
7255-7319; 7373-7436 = 1.22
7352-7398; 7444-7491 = 0.82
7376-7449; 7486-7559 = 1.11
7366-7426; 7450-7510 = 0.85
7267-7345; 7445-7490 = 1.03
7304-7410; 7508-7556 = 1.26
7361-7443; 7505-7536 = 1.35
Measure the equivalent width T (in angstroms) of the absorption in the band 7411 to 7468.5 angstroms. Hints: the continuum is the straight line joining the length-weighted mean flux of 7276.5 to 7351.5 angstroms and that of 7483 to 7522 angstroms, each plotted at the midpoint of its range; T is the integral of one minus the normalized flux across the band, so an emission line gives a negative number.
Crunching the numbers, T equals 3.3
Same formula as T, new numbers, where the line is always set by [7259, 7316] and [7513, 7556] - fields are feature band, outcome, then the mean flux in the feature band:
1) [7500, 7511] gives 2.4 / 2.03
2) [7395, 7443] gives 6.6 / 2.01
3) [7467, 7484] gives 3.1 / 2.04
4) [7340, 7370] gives 0.7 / 2.1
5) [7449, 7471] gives 5.1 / 1.89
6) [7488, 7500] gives 3.2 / 1.88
